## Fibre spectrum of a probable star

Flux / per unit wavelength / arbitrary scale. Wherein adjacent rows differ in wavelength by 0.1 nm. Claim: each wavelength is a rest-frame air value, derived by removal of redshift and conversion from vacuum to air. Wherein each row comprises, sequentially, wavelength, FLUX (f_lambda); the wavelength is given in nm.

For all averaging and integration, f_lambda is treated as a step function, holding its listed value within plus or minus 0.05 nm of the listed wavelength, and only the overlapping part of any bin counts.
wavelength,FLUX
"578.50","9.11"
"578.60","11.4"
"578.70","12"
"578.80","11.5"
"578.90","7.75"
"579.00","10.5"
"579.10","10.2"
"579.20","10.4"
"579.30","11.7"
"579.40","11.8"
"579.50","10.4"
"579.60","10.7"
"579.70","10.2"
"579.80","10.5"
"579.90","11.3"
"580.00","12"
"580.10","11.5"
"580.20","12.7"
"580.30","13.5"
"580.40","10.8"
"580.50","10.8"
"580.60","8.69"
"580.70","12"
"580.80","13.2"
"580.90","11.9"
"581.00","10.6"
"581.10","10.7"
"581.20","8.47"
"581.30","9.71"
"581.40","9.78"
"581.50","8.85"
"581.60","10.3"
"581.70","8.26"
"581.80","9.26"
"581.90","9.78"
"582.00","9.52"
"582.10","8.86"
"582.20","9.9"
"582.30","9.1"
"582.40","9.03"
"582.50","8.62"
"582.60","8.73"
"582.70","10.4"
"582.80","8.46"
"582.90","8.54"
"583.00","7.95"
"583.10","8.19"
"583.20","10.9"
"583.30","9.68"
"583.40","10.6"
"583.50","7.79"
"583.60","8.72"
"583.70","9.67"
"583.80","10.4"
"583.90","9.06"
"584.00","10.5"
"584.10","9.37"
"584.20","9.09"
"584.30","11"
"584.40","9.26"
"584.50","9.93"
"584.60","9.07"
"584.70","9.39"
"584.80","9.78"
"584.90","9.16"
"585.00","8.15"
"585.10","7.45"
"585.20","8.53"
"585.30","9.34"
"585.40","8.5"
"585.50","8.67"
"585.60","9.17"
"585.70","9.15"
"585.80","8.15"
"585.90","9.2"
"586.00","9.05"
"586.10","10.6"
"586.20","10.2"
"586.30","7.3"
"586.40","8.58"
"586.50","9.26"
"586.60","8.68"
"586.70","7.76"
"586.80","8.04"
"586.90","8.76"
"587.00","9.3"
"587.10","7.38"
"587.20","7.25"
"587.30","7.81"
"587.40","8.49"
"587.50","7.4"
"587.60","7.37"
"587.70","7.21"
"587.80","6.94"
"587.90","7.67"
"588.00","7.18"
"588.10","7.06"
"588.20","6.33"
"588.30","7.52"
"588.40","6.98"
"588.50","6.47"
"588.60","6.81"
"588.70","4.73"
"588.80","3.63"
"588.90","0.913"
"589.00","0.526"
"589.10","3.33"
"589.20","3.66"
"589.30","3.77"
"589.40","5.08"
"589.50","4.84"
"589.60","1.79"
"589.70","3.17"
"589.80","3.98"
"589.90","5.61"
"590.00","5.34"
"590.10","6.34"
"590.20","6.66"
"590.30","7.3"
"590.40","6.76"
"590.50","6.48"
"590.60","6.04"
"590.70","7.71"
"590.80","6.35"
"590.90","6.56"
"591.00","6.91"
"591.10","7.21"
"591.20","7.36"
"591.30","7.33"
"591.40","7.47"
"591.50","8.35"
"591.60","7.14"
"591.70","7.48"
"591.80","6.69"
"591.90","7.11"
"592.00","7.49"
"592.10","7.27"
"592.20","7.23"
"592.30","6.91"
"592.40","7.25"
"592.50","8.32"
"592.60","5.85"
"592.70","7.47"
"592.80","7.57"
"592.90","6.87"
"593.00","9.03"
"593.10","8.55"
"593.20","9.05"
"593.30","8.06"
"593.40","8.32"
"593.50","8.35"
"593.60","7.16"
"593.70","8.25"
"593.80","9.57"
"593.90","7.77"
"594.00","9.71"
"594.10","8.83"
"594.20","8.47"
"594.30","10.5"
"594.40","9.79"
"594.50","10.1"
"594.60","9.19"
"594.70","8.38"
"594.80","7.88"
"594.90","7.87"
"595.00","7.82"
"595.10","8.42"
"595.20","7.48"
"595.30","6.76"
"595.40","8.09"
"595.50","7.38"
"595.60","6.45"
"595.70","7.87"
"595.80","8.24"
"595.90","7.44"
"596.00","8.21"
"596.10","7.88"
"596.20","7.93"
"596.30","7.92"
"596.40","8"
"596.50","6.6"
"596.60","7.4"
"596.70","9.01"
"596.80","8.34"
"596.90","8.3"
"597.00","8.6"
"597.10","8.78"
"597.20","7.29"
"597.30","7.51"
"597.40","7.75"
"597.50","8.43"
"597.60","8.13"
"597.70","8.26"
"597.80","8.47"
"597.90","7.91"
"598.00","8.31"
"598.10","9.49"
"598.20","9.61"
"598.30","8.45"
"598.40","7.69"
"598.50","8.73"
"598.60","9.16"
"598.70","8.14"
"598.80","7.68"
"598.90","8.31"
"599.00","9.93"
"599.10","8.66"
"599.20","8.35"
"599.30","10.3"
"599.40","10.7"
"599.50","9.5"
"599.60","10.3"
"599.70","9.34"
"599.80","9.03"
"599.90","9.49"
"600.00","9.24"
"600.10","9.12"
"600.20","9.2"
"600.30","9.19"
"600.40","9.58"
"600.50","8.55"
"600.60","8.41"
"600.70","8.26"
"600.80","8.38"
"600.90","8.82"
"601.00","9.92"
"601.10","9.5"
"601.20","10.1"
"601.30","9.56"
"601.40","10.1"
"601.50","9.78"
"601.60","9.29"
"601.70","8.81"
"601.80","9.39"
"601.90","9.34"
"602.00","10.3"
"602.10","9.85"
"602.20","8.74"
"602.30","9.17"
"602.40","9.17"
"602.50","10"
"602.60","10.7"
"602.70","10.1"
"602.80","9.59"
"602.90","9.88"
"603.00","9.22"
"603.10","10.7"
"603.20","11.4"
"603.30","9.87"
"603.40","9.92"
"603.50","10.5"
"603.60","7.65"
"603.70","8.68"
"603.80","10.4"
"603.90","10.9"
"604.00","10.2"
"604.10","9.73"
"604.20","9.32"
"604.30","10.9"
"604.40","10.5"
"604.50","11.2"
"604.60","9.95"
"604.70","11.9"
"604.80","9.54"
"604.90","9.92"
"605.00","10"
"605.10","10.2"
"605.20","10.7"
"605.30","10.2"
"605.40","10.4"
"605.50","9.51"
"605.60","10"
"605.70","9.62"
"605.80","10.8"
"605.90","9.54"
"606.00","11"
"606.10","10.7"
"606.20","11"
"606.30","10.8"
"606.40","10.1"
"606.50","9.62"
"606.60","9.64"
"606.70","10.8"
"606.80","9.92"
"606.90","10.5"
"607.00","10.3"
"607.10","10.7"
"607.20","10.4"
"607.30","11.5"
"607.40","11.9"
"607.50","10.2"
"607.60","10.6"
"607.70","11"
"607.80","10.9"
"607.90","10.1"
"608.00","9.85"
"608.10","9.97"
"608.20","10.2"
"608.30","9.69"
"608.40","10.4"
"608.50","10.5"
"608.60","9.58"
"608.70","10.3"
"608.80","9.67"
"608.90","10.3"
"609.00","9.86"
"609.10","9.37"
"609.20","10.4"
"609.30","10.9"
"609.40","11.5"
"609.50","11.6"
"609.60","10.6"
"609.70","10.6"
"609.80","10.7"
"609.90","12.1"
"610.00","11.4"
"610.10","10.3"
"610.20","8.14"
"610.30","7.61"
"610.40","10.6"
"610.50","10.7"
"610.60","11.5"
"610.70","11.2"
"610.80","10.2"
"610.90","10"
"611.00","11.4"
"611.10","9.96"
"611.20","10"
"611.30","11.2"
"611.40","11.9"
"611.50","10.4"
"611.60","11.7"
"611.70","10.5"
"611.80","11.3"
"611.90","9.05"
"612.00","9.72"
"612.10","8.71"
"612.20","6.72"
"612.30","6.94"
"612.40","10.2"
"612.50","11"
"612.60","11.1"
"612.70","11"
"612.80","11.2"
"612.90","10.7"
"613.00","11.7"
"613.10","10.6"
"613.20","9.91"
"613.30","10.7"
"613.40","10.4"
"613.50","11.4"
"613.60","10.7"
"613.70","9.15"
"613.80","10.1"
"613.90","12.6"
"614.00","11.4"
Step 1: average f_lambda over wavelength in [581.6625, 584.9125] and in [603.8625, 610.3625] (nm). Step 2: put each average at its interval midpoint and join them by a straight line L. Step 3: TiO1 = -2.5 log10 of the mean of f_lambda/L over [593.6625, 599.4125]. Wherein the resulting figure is 0.18 mag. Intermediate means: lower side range 9.34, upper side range 10.3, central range 8.37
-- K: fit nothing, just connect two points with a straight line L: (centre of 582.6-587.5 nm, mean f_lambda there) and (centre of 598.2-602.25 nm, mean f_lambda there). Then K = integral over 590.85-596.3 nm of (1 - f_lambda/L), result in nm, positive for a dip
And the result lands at 0.71 nm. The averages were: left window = 8.97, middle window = 7.9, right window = 9.19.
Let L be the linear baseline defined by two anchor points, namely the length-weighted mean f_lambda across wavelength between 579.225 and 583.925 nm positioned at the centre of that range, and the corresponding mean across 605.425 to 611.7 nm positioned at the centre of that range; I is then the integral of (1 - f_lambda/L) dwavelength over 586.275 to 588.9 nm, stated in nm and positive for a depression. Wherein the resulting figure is 0.75 nm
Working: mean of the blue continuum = 10.1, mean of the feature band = 7.26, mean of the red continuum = 10.4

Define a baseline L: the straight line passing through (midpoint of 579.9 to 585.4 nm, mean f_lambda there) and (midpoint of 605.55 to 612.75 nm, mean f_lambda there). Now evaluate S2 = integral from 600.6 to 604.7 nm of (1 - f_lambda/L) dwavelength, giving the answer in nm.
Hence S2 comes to 0.18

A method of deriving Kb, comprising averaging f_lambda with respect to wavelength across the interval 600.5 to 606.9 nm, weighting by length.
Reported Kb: 9.9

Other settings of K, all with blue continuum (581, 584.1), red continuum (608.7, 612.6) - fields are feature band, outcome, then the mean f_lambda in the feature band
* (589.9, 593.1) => 0.85 nm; 7.09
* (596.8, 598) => 0.21 nm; 8.15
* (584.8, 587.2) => 0.19 nm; 8.7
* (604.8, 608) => -0.08 nm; 10.4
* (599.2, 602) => 0.16 nm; 9.38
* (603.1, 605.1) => -0.02 nm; 10.1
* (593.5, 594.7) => 0.09 nm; 8.98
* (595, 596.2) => 0.26 nm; 7.67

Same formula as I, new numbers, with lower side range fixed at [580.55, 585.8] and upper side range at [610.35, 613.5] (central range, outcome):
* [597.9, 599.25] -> 0.180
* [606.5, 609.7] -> -0.042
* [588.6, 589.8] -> 0.776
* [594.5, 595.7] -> 0.237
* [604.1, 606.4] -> -0.033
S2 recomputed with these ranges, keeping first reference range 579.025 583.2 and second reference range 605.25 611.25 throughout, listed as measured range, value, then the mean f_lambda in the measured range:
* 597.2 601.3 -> 0.57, 8.89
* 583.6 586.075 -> 0.24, 9.21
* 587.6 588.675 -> 0.34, 6.98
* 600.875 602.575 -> 0.13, 9.55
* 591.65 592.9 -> 0.37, 7.21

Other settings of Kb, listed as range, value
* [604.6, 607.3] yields 10.3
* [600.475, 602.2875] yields 9.29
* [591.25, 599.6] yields 8.19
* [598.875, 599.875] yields 9.47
